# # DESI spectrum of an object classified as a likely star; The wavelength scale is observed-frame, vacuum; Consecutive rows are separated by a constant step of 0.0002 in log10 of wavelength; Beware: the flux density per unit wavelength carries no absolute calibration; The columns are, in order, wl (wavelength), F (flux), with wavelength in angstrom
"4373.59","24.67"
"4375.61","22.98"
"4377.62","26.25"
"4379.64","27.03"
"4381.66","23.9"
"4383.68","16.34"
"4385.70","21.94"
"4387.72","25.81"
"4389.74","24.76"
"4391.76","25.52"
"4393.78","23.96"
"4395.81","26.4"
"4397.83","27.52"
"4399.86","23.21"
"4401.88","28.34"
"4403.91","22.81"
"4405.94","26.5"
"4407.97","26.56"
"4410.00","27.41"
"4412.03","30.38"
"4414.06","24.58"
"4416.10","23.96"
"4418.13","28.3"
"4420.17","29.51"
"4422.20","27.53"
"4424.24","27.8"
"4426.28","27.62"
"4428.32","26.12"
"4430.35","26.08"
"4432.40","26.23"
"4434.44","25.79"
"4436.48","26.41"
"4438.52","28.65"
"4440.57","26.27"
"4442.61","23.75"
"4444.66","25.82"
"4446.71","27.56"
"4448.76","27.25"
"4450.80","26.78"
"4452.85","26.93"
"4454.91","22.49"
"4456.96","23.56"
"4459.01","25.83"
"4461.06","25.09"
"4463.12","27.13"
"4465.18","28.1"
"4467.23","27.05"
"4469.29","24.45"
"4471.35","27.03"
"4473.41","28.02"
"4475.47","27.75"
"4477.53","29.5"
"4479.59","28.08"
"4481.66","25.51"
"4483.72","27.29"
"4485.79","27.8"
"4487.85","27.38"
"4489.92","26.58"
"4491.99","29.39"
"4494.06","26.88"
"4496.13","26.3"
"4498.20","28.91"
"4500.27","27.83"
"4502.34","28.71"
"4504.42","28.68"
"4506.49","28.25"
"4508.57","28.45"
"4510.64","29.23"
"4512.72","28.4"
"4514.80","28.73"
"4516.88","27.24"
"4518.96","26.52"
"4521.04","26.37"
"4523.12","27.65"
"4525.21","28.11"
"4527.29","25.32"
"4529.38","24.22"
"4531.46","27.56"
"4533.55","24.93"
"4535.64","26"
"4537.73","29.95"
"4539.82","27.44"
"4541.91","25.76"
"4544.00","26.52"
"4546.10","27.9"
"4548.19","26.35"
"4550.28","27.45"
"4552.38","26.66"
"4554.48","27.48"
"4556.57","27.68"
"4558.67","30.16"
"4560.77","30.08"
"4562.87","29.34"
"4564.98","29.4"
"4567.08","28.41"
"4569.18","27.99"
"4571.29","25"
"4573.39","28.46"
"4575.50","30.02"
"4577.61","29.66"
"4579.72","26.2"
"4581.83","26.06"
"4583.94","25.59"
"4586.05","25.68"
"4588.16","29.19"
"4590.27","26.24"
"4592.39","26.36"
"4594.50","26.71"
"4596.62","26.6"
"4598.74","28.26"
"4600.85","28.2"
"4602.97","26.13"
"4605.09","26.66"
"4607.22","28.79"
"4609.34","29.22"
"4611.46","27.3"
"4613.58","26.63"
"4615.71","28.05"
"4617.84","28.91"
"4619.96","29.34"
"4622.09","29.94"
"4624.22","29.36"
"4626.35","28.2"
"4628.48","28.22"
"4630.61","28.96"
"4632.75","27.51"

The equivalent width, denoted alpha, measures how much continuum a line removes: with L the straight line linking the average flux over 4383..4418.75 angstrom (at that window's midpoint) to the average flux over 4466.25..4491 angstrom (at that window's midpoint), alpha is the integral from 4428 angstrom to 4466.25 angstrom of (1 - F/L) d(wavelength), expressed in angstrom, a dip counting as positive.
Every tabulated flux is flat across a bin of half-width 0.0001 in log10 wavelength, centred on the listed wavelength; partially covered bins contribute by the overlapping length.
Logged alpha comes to 0.5 angstrom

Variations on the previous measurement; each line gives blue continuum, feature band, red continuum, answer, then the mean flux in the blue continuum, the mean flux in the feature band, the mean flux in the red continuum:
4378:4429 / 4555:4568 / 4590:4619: -1.0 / 25.8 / 29.1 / 27.5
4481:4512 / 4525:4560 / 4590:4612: 0.8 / 27.9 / 27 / 27.4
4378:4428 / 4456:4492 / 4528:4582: -0.4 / 25.7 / 26.9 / 27.6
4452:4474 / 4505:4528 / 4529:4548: -1.0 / 25.9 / 27.7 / 26.8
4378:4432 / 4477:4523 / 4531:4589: -1.5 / 25.8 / 27.8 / 27.6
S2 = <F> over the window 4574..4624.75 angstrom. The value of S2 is 27.7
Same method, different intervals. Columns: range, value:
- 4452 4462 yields 24.7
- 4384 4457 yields 26.1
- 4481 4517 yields 27.9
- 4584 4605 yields 27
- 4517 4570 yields 27.4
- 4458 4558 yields 27.3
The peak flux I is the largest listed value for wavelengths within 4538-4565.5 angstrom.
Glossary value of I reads 30.16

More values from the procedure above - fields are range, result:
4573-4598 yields 30.02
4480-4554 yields 29.95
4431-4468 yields 28.65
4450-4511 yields 29.5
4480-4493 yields 29.39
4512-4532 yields 28.73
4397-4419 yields 30.38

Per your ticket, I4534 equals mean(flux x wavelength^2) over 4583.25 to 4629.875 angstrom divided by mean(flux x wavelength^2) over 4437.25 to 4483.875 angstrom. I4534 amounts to 1.12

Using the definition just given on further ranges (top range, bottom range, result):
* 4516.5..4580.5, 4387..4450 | 1.10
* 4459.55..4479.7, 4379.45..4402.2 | 1.15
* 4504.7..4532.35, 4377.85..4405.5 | 1.18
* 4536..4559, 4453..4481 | 1.08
